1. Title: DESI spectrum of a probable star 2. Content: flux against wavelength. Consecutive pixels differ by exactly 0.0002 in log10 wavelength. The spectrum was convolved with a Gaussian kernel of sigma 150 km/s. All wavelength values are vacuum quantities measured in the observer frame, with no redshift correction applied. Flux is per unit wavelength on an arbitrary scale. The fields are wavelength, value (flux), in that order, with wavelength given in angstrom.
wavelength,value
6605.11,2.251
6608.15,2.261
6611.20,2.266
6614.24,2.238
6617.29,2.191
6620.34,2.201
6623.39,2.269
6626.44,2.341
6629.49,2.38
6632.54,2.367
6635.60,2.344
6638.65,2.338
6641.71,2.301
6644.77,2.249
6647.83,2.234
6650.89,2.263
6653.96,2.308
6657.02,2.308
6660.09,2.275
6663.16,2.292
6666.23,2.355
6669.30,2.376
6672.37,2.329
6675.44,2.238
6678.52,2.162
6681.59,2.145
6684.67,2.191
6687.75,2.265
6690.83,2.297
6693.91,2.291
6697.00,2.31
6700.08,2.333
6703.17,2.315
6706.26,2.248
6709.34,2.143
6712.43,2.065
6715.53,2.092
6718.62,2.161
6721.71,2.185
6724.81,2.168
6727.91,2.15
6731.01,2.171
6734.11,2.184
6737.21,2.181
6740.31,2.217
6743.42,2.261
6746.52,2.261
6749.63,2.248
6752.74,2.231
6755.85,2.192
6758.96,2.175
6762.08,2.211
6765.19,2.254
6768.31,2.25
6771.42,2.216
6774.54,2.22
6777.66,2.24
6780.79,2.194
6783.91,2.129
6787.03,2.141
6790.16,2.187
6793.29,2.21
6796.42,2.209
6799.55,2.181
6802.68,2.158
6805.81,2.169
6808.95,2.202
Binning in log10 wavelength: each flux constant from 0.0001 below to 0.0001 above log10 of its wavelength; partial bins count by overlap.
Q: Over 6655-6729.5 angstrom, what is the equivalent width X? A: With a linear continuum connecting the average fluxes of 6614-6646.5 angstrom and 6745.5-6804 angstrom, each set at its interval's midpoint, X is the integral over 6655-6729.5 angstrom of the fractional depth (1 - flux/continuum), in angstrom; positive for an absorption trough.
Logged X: 0.6 angstrom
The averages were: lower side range 2.29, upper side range 2.21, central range 2.24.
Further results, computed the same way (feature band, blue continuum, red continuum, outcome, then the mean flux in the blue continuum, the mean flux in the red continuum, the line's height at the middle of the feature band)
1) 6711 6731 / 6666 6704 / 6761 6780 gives 1.0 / 2.27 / 2.23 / 2.26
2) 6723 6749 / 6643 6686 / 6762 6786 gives 0.4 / 2.27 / 2.21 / 2.23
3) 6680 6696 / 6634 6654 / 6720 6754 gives 0.1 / 2.29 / 2.2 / 2.25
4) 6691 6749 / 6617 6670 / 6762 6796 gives 0.9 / 2.3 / 2.2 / 2.25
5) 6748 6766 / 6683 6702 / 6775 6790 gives -0.1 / 2.28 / 2.18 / 2.21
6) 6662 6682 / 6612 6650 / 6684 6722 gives -0.2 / 2.29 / 2.22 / 2.25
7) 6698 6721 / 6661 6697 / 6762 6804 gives 0.5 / 2.27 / 2.2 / 2.25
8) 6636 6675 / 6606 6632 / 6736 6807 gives -0.8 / 2.27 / 2.21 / 2.26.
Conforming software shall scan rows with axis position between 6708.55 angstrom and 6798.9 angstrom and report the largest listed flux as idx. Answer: 2.261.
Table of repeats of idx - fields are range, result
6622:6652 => 2.38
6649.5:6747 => 2.376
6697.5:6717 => 2.333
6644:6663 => 2.308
